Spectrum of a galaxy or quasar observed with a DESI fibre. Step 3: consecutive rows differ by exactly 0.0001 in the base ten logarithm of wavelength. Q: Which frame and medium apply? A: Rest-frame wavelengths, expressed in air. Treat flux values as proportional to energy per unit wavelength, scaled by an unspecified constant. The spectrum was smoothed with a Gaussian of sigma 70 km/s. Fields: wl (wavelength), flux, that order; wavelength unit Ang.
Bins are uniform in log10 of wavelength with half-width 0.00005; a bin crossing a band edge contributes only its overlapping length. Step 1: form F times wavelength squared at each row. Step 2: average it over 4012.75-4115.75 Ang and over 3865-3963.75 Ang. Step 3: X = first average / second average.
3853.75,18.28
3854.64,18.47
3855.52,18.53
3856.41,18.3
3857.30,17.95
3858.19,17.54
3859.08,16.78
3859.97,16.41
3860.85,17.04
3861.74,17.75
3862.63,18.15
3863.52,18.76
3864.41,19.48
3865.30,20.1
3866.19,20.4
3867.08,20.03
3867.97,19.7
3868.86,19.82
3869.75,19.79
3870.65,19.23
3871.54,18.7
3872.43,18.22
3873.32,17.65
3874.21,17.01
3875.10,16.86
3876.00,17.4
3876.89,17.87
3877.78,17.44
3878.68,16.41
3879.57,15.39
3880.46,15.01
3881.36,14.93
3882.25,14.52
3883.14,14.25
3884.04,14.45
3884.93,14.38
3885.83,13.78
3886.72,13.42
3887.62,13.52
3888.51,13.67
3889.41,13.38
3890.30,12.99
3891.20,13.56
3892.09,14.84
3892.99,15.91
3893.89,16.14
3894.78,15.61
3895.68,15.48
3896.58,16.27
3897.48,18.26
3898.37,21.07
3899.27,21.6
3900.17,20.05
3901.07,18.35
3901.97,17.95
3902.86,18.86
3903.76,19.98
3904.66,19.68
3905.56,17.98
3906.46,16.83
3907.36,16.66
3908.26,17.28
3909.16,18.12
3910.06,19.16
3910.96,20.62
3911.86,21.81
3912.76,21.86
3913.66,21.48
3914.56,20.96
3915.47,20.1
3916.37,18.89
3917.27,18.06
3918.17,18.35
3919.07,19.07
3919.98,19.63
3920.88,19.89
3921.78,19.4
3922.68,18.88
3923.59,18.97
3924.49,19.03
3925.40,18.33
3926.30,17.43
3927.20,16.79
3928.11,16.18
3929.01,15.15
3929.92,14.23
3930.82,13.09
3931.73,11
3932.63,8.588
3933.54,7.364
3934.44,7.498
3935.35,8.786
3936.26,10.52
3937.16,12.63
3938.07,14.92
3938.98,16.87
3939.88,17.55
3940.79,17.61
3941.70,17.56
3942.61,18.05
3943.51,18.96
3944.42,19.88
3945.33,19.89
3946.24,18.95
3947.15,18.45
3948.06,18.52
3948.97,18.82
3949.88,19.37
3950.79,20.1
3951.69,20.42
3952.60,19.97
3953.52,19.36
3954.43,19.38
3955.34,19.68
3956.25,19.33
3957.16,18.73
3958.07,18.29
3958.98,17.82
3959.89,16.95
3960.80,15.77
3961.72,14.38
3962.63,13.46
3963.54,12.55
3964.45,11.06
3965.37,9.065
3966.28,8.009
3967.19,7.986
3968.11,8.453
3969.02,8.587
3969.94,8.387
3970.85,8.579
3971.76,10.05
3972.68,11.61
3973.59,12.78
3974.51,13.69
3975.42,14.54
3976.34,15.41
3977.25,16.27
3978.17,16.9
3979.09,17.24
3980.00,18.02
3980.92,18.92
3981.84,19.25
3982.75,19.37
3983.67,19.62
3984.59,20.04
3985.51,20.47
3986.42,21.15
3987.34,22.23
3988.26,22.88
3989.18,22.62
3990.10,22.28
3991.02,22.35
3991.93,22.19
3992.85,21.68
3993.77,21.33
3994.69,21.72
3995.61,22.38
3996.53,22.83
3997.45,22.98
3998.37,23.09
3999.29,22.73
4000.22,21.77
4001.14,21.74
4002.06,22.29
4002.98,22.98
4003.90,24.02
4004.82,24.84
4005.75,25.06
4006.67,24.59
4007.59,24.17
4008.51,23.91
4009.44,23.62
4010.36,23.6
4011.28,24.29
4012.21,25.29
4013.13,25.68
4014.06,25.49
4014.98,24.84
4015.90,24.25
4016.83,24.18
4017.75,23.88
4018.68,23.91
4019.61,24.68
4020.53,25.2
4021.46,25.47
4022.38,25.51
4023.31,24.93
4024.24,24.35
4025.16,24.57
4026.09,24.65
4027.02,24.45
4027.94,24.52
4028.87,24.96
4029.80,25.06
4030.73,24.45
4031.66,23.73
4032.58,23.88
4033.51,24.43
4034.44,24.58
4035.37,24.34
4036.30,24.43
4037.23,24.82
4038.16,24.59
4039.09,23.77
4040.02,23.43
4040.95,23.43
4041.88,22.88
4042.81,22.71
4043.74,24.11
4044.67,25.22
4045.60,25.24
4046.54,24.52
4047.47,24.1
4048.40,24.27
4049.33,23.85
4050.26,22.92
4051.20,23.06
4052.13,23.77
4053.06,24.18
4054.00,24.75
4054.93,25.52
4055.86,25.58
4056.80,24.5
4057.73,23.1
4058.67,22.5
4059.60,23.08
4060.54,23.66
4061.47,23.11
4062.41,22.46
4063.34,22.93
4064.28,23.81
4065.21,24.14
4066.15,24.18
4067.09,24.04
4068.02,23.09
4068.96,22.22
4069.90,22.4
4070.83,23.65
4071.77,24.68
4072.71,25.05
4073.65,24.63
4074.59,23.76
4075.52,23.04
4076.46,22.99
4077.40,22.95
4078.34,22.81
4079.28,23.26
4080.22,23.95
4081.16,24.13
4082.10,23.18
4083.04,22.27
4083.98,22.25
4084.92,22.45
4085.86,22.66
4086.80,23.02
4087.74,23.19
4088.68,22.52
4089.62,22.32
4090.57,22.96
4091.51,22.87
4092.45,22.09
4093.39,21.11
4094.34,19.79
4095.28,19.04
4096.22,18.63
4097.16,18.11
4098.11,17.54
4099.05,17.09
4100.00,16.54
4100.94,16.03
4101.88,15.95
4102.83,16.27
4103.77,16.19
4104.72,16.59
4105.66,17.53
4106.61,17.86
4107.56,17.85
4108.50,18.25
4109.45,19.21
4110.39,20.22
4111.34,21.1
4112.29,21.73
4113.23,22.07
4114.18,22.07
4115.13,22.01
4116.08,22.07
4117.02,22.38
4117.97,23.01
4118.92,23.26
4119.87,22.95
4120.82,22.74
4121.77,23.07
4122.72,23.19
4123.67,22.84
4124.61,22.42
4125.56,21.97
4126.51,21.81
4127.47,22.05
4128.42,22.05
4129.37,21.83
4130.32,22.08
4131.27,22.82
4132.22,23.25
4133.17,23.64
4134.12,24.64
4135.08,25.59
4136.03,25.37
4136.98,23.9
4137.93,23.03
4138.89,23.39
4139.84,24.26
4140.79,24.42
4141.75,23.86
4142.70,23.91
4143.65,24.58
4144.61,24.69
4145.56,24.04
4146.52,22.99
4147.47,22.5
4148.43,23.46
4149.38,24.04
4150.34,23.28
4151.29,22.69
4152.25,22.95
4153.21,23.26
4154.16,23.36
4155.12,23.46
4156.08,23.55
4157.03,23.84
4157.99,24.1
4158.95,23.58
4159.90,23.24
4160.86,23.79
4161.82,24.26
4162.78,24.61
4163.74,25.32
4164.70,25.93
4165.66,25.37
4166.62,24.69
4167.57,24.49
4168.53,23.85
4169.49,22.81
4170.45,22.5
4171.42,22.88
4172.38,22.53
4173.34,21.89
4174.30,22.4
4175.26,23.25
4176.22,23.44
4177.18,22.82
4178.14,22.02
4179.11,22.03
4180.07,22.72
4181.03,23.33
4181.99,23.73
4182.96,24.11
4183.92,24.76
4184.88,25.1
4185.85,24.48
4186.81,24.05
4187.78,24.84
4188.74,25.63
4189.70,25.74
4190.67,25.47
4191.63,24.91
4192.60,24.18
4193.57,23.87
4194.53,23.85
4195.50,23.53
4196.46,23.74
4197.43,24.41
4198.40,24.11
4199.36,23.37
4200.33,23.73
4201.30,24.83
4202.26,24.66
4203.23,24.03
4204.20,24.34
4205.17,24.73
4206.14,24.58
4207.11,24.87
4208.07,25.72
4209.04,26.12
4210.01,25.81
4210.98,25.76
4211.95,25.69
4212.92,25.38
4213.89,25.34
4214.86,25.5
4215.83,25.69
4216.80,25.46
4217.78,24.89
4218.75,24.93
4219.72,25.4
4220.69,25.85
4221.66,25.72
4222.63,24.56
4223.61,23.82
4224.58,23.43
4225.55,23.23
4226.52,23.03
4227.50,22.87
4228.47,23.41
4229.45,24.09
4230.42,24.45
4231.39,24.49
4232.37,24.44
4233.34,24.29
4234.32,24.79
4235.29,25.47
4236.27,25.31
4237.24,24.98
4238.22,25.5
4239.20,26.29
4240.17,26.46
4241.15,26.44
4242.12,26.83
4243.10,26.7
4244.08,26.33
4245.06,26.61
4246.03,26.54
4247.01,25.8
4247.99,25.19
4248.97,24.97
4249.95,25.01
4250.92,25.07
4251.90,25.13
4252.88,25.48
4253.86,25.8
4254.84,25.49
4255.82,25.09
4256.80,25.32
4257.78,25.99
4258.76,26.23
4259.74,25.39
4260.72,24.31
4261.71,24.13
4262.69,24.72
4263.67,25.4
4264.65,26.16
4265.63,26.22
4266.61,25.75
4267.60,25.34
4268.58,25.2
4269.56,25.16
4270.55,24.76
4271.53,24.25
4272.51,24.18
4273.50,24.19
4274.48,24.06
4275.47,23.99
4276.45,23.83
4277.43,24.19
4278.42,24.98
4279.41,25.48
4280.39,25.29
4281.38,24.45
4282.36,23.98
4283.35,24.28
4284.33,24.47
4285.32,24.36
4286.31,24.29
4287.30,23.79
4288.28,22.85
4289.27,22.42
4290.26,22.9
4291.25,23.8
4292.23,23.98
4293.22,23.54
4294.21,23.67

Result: 1.4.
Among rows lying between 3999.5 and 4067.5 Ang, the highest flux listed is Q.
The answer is 25.68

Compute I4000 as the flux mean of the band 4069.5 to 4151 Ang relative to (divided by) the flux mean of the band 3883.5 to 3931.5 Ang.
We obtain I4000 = 1.26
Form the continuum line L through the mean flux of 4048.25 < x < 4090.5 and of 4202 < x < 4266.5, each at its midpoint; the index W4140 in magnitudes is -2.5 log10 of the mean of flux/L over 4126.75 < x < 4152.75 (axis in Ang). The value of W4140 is 0.03 mag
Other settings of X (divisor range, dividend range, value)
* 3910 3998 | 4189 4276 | 1.67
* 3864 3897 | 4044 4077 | 1.59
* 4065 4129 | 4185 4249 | 1.23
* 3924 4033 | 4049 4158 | 1.25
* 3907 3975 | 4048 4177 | 1.53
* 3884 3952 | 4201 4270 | 1.73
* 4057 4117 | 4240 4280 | 1.28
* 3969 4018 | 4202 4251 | 1.37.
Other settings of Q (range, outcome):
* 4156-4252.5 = 26.83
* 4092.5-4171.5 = 25.93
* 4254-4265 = 26.23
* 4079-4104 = 24.13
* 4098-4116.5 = 22.07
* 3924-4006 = 25.06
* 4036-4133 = 25.58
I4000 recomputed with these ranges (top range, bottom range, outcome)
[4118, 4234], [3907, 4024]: 1.28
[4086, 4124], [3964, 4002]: 1.17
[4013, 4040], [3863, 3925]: 1.38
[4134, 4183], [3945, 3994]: 1.40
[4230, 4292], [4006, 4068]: 1.03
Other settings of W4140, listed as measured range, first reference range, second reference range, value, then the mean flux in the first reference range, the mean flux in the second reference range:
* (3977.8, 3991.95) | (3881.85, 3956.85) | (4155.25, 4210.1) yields -0.08 mag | 17.1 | 24.1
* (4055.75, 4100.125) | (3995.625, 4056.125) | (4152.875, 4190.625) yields 0.07 mag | 24.2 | 23.8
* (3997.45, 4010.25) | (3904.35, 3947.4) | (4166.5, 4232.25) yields -0.22 mag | 17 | 24.2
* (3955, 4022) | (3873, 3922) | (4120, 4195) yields 0.01 mag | 17.3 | 23.6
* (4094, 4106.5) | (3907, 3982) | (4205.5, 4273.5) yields 0.20 mag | 16.1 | 25.2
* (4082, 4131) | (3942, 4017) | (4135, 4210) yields 0.08 mag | 19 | 24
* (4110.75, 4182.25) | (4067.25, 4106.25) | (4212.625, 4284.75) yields -0.03 mag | 21.2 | 25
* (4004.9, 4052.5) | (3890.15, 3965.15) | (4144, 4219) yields -0.22 mag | 17.2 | 24.1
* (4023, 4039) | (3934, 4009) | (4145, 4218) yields -0.24 mag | 17.9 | 24.1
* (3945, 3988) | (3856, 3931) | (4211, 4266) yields 0.19 mag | 17.6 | 25.2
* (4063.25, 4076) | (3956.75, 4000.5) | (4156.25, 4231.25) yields -0.18 mag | 17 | 24.3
